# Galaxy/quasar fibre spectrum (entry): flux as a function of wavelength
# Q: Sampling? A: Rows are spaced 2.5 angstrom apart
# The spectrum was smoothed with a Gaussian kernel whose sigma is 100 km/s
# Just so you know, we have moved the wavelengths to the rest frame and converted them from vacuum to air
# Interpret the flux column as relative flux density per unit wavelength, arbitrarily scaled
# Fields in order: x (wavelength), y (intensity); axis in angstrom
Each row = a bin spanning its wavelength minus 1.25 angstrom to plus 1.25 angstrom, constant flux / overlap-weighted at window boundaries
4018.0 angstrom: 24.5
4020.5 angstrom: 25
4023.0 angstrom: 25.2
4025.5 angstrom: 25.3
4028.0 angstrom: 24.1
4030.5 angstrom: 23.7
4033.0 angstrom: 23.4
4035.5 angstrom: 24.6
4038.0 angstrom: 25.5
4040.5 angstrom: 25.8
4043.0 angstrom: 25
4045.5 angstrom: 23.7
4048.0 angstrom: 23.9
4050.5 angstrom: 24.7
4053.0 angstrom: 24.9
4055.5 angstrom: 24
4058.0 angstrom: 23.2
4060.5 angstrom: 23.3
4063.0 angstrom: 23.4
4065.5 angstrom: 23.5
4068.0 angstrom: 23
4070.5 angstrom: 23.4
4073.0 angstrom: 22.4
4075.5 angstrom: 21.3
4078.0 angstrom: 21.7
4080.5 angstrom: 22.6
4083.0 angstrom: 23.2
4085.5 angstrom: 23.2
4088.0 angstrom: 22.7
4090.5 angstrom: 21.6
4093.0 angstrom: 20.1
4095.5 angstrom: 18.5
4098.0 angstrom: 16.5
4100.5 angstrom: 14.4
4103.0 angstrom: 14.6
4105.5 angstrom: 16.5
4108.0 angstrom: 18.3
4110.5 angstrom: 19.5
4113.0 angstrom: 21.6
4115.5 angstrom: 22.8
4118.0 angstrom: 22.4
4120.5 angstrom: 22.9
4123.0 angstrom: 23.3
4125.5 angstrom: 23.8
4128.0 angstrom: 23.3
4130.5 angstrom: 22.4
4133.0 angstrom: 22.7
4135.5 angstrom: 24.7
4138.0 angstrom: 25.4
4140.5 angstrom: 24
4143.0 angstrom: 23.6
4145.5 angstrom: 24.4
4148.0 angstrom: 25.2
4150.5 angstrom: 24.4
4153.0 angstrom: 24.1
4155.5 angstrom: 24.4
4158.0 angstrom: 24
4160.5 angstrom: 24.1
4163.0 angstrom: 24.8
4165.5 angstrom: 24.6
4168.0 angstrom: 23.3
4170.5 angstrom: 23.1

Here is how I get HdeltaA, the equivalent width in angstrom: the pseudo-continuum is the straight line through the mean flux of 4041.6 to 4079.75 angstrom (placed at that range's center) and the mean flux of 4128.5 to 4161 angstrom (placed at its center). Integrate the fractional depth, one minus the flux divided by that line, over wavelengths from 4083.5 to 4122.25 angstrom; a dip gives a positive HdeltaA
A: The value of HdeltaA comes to 6.4 angstrom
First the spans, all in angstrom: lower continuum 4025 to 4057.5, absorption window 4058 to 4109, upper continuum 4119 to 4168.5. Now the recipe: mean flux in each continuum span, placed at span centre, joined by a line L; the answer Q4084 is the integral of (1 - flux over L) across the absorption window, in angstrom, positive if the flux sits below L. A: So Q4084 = 7.3 angstrom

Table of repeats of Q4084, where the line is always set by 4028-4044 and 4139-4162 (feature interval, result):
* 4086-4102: 3.5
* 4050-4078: 1.4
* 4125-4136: 0.5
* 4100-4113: 3.8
